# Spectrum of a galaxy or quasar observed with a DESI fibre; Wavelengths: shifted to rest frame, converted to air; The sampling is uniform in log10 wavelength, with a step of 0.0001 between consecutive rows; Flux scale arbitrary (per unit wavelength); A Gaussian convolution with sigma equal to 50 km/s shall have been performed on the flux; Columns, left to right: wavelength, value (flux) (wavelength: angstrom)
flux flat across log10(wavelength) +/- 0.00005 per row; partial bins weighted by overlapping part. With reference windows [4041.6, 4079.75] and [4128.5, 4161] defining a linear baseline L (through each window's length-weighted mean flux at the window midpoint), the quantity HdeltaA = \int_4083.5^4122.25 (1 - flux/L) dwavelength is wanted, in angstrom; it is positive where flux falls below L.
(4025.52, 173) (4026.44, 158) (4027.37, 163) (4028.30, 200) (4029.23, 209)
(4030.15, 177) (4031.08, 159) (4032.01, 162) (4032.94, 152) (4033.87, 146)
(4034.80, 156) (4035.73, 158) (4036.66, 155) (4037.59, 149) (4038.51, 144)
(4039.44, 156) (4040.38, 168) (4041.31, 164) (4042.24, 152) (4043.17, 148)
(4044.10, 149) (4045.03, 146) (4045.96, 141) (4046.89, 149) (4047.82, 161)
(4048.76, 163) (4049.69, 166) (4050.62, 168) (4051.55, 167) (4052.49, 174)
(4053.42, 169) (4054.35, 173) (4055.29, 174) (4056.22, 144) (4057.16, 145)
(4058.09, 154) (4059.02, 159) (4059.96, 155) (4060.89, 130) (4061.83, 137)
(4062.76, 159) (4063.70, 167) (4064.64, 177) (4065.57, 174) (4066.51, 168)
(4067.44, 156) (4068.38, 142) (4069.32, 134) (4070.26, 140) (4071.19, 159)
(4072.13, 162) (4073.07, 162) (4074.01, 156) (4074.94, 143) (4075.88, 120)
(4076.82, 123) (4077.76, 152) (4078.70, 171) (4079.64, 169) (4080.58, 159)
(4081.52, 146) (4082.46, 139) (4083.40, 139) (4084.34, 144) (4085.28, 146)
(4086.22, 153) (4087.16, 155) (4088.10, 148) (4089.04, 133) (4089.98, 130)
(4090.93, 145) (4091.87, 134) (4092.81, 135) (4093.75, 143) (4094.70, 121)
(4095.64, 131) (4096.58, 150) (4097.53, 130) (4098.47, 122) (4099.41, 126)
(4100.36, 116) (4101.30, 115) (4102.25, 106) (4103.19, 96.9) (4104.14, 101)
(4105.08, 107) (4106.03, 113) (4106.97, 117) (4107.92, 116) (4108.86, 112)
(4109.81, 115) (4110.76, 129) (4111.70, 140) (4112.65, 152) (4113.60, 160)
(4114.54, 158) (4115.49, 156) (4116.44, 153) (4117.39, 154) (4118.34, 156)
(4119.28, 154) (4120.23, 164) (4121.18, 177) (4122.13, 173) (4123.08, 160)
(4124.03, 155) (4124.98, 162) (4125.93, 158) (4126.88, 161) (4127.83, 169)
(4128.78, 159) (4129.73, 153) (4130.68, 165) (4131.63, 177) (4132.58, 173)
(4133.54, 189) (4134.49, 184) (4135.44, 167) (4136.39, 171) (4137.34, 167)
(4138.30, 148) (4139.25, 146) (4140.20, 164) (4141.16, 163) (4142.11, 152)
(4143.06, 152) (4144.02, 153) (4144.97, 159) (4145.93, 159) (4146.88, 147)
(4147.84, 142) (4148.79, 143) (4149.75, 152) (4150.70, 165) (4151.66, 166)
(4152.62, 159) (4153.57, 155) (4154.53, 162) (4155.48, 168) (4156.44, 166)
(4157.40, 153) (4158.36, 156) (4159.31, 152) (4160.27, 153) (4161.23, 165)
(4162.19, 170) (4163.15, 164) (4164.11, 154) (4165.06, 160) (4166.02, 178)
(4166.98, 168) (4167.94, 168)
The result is 5.3 angstrom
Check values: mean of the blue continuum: 155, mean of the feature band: 136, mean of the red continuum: 160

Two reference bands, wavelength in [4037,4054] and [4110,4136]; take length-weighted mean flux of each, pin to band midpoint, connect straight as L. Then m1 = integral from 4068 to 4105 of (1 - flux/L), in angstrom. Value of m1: 4.95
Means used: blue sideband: 158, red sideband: 161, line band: 138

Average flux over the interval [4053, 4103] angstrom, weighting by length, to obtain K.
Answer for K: 146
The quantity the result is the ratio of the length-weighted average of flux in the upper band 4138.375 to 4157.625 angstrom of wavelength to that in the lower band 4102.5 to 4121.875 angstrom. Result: 1.1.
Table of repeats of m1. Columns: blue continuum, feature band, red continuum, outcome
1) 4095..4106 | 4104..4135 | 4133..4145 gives -2.31 angstrom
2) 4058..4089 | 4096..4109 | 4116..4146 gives 3.34 angstrom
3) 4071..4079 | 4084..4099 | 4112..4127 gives 1.38 angstrom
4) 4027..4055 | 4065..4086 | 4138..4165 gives 1.28 angstrom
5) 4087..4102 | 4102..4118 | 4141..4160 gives 1.17 angstrom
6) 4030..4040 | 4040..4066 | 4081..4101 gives -1.56 angstrom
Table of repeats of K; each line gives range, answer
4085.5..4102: 134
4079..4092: 146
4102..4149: 150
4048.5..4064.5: 159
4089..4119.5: 131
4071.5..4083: 150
